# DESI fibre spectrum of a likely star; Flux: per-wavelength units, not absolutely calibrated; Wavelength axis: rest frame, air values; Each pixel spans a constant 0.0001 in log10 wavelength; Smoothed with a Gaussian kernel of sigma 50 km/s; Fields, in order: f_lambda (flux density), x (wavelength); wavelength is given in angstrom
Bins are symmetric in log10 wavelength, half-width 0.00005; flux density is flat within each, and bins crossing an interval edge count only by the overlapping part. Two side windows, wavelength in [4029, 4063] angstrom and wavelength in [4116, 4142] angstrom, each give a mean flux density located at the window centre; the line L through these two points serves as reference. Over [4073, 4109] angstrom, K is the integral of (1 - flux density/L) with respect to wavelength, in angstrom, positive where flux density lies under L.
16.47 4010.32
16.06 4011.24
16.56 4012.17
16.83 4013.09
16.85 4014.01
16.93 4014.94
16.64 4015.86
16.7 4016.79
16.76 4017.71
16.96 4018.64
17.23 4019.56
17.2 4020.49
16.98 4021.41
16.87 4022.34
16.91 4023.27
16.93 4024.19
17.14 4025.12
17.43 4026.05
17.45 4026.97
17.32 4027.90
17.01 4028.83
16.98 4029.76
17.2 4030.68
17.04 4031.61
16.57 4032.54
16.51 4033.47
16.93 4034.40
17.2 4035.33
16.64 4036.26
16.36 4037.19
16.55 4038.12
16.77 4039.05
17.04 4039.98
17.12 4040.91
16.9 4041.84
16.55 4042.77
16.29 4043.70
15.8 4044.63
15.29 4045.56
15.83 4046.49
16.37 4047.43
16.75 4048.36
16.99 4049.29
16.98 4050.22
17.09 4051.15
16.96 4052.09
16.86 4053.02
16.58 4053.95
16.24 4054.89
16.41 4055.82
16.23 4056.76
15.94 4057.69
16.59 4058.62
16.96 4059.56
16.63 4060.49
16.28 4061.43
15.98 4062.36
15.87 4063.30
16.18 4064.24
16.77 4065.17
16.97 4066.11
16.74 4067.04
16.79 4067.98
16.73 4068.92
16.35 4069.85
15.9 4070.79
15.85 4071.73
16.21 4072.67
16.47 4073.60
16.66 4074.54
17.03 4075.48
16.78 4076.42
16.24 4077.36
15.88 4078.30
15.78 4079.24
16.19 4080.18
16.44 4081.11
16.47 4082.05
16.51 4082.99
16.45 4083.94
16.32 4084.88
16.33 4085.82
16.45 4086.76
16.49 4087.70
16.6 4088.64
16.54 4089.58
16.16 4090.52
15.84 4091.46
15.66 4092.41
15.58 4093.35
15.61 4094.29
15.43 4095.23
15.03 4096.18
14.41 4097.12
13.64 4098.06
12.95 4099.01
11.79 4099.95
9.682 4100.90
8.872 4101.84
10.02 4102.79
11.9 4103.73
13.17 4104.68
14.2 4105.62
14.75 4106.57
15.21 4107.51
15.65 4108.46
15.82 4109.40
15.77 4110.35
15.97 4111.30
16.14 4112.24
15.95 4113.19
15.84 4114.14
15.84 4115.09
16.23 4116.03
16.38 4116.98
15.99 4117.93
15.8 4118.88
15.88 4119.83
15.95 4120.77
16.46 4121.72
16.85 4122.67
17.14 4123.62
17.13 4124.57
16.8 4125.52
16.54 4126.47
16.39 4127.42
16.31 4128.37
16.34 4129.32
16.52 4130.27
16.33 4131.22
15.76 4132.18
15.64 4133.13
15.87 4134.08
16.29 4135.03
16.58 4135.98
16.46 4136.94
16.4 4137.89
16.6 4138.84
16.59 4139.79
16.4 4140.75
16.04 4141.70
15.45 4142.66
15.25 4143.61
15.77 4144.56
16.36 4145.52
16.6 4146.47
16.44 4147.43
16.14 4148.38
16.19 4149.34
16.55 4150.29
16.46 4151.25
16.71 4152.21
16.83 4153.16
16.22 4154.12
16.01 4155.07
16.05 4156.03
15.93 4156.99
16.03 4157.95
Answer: 3.1 angstrom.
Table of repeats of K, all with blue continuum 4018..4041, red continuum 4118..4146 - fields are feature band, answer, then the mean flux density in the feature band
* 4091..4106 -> 2.9 angstrom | 13.3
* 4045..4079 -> 0.6 angstrom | 16.4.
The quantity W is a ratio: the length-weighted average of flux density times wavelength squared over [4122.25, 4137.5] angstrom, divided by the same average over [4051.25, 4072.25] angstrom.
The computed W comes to 1.03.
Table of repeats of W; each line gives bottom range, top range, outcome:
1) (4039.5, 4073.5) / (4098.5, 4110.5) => 0.81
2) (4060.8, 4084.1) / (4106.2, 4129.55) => 1.01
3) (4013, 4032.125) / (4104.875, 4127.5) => 0.98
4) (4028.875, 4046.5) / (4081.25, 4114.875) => 0.92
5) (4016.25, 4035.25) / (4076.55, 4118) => 0.92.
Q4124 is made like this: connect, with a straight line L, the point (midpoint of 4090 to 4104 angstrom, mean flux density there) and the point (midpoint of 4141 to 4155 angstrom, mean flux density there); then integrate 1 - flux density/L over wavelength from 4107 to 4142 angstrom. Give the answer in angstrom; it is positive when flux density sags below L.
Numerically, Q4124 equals -2.9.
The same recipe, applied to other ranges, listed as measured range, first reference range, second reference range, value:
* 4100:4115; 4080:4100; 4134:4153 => 1.8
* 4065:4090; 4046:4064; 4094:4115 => -1.8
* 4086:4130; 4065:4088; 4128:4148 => 2.9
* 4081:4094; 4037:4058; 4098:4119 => -1.1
